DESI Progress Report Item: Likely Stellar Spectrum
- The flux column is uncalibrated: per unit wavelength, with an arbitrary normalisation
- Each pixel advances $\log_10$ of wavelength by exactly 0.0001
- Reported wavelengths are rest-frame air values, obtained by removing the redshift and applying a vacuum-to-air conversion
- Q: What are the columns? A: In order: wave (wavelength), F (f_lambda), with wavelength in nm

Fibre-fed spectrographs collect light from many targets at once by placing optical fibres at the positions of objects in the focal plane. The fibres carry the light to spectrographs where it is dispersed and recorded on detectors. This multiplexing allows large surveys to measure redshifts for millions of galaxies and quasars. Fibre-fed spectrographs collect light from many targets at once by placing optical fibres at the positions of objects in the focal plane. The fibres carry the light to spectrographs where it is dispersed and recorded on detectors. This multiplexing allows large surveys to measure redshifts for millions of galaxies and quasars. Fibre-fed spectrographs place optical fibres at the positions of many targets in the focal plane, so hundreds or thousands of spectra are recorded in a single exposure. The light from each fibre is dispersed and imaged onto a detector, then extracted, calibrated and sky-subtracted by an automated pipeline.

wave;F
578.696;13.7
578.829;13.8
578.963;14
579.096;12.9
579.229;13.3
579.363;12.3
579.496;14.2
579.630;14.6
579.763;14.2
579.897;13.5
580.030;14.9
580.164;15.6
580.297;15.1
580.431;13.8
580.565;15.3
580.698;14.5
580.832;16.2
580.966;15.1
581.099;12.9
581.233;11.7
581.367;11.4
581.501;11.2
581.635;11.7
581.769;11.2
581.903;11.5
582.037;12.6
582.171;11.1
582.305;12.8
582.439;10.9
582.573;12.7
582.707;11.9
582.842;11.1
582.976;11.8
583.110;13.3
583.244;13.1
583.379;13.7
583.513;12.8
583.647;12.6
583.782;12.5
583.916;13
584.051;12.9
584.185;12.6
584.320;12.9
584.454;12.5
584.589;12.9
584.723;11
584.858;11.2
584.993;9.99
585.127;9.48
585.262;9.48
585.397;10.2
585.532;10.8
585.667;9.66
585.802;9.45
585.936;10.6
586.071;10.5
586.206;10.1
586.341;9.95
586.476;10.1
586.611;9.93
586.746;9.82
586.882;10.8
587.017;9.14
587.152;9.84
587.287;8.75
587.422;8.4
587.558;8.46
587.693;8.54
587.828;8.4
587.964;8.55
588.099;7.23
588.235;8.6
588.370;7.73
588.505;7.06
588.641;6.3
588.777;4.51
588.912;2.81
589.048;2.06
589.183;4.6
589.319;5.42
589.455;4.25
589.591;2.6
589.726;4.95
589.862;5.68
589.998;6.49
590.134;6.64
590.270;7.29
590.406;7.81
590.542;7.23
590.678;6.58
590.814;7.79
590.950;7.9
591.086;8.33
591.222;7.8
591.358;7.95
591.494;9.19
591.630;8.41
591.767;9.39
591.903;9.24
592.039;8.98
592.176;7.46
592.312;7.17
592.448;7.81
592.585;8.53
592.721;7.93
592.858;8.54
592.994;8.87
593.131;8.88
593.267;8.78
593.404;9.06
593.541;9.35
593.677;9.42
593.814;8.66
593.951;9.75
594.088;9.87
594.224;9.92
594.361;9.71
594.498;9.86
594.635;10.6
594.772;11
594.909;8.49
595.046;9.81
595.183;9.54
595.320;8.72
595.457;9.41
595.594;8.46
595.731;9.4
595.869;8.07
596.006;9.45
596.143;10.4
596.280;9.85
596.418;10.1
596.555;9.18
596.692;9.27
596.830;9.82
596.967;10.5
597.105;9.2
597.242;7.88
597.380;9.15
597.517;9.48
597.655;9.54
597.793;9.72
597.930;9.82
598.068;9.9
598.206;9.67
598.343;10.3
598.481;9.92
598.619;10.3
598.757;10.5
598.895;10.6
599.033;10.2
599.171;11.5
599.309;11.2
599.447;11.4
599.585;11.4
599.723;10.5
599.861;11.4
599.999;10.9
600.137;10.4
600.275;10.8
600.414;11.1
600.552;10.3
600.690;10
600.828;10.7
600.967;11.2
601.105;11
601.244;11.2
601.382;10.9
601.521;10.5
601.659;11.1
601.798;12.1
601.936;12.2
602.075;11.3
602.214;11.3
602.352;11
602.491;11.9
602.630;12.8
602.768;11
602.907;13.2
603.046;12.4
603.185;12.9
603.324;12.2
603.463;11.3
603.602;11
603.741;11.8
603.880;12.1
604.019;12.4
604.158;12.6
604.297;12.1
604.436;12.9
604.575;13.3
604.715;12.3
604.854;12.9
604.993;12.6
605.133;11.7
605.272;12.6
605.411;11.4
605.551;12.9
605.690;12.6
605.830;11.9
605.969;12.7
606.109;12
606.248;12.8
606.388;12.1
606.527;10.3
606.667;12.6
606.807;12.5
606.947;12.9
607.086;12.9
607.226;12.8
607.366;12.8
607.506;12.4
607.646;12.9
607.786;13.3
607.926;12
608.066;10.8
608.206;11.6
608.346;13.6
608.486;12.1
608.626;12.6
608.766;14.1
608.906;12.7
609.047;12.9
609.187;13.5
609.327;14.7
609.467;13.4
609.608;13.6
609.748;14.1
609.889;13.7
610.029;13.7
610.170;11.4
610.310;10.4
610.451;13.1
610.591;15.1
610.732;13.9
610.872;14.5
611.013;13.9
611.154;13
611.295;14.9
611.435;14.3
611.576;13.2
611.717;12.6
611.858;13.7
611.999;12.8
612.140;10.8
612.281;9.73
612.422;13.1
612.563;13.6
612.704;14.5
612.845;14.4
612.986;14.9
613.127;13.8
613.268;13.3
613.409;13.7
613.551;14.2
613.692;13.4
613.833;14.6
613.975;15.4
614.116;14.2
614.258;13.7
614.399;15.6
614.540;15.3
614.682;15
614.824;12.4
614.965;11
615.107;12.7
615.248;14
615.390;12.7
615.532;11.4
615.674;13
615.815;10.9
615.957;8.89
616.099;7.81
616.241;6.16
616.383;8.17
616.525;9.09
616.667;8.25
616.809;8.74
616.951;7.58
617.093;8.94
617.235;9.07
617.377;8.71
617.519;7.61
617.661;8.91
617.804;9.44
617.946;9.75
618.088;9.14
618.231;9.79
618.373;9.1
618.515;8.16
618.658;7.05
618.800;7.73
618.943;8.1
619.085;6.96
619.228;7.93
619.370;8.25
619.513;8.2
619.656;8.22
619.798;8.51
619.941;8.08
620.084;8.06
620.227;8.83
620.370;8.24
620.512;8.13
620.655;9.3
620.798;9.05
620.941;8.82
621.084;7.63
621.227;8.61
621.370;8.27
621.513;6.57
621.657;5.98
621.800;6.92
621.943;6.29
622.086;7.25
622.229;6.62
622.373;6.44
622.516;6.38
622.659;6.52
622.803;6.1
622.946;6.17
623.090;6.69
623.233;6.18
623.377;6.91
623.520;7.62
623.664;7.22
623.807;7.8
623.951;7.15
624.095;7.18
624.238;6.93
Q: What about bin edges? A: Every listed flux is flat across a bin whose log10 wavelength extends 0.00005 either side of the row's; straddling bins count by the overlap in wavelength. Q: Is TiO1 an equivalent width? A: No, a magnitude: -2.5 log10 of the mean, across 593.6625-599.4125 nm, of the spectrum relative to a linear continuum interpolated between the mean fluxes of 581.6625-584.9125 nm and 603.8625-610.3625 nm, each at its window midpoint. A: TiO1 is 0.27 mag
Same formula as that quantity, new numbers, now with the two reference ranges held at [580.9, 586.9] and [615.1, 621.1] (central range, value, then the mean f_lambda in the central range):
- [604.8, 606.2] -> -0.24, 12.3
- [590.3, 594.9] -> 0.24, 8.71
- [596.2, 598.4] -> 0.10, 9.59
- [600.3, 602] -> -0.08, 11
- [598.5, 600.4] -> -0.05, 10.8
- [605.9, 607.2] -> -0.25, 12.3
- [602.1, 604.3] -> -0.19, 12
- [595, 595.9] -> 0.17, 9.08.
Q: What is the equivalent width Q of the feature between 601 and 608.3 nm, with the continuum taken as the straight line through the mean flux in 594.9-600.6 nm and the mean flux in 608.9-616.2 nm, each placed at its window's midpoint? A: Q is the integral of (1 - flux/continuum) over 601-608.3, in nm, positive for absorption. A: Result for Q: -0.41 nm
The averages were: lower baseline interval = 9.96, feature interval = 12.1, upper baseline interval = 13.2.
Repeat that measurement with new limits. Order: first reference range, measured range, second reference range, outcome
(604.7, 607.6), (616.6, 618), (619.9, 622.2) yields 0.05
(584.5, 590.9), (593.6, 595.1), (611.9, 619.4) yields -0.16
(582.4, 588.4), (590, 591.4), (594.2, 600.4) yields 0.39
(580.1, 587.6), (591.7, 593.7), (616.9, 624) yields 0.40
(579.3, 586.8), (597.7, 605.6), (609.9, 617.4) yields 0.59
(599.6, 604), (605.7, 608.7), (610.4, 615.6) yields 0.02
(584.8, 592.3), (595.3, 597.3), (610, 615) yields 0.09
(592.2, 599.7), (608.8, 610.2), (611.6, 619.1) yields -0.35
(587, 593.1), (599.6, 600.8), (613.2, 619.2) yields -0.30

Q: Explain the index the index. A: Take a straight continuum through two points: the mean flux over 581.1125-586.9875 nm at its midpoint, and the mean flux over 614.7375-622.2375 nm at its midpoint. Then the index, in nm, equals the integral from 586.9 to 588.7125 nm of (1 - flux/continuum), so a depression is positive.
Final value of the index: 0.46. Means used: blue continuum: 11.4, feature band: 8.29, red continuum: 8.8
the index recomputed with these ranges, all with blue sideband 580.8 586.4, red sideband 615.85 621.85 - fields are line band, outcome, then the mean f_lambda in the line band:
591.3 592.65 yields 0.31 nm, 8.41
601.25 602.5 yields -0.17 nm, 11.3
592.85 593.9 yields 0.18 nm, 8.98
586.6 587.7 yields 0.20 nm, 9.3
